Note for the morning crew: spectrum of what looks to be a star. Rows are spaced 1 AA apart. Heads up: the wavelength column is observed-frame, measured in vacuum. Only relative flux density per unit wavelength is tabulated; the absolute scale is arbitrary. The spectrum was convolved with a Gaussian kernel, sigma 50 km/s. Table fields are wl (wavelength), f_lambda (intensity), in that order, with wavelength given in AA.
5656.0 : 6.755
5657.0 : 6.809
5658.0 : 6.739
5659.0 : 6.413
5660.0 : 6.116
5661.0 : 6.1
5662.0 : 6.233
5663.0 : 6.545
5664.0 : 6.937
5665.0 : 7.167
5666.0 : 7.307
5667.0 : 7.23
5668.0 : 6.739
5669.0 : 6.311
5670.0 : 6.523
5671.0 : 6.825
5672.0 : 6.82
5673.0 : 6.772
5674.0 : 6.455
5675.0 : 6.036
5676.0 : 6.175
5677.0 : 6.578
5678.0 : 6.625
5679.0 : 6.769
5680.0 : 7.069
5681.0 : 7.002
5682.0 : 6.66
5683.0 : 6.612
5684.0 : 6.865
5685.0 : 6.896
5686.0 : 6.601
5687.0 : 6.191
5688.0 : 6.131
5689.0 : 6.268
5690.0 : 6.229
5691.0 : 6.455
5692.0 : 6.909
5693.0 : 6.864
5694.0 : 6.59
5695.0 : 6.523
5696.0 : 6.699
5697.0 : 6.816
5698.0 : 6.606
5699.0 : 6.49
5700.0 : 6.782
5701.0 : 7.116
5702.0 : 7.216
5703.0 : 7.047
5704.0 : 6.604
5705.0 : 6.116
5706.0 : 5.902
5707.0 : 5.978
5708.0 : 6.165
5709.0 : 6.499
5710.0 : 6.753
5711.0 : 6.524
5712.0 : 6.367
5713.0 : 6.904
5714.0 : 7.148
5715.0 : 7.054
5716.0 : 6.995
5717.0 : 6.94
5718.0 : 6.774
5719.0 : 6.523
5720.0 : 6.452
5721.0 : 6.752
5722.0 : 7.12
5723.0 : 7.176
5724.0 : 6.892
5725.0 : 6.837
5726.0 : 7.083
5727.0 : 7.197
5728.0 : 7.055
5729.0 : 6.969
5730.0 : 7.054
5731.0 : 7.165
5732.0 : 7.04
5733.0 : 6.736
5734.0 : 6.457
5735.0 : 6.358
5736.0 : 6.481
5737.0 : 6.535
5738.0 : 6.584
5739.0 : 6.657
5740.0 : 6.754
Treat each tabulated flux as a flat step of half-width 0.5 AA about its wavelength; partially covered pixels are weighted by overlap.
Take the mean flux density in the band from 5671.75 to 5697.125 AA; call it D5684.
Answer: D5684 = 6.6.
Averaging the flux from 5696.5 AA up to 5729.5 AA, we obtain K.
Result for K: 6.75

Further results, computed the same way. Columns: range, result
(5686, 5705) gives 6.63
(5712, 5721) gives 6.82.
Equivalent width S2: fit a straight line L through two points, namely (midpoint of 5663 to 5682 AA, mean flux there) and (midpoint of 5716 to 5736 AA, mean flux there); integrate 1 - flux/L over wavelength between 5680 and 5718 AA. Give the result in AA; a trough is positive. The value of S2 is 0.9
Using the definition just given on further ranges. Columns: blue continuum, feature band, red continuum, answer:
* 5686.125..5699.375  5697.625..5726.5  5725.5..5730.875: 0.45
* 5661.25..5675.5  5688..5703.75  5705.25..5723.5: -0.03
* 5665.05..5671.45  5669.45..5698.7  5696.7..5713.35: 0.54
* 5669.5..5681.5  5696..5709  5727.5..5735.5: 0.33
